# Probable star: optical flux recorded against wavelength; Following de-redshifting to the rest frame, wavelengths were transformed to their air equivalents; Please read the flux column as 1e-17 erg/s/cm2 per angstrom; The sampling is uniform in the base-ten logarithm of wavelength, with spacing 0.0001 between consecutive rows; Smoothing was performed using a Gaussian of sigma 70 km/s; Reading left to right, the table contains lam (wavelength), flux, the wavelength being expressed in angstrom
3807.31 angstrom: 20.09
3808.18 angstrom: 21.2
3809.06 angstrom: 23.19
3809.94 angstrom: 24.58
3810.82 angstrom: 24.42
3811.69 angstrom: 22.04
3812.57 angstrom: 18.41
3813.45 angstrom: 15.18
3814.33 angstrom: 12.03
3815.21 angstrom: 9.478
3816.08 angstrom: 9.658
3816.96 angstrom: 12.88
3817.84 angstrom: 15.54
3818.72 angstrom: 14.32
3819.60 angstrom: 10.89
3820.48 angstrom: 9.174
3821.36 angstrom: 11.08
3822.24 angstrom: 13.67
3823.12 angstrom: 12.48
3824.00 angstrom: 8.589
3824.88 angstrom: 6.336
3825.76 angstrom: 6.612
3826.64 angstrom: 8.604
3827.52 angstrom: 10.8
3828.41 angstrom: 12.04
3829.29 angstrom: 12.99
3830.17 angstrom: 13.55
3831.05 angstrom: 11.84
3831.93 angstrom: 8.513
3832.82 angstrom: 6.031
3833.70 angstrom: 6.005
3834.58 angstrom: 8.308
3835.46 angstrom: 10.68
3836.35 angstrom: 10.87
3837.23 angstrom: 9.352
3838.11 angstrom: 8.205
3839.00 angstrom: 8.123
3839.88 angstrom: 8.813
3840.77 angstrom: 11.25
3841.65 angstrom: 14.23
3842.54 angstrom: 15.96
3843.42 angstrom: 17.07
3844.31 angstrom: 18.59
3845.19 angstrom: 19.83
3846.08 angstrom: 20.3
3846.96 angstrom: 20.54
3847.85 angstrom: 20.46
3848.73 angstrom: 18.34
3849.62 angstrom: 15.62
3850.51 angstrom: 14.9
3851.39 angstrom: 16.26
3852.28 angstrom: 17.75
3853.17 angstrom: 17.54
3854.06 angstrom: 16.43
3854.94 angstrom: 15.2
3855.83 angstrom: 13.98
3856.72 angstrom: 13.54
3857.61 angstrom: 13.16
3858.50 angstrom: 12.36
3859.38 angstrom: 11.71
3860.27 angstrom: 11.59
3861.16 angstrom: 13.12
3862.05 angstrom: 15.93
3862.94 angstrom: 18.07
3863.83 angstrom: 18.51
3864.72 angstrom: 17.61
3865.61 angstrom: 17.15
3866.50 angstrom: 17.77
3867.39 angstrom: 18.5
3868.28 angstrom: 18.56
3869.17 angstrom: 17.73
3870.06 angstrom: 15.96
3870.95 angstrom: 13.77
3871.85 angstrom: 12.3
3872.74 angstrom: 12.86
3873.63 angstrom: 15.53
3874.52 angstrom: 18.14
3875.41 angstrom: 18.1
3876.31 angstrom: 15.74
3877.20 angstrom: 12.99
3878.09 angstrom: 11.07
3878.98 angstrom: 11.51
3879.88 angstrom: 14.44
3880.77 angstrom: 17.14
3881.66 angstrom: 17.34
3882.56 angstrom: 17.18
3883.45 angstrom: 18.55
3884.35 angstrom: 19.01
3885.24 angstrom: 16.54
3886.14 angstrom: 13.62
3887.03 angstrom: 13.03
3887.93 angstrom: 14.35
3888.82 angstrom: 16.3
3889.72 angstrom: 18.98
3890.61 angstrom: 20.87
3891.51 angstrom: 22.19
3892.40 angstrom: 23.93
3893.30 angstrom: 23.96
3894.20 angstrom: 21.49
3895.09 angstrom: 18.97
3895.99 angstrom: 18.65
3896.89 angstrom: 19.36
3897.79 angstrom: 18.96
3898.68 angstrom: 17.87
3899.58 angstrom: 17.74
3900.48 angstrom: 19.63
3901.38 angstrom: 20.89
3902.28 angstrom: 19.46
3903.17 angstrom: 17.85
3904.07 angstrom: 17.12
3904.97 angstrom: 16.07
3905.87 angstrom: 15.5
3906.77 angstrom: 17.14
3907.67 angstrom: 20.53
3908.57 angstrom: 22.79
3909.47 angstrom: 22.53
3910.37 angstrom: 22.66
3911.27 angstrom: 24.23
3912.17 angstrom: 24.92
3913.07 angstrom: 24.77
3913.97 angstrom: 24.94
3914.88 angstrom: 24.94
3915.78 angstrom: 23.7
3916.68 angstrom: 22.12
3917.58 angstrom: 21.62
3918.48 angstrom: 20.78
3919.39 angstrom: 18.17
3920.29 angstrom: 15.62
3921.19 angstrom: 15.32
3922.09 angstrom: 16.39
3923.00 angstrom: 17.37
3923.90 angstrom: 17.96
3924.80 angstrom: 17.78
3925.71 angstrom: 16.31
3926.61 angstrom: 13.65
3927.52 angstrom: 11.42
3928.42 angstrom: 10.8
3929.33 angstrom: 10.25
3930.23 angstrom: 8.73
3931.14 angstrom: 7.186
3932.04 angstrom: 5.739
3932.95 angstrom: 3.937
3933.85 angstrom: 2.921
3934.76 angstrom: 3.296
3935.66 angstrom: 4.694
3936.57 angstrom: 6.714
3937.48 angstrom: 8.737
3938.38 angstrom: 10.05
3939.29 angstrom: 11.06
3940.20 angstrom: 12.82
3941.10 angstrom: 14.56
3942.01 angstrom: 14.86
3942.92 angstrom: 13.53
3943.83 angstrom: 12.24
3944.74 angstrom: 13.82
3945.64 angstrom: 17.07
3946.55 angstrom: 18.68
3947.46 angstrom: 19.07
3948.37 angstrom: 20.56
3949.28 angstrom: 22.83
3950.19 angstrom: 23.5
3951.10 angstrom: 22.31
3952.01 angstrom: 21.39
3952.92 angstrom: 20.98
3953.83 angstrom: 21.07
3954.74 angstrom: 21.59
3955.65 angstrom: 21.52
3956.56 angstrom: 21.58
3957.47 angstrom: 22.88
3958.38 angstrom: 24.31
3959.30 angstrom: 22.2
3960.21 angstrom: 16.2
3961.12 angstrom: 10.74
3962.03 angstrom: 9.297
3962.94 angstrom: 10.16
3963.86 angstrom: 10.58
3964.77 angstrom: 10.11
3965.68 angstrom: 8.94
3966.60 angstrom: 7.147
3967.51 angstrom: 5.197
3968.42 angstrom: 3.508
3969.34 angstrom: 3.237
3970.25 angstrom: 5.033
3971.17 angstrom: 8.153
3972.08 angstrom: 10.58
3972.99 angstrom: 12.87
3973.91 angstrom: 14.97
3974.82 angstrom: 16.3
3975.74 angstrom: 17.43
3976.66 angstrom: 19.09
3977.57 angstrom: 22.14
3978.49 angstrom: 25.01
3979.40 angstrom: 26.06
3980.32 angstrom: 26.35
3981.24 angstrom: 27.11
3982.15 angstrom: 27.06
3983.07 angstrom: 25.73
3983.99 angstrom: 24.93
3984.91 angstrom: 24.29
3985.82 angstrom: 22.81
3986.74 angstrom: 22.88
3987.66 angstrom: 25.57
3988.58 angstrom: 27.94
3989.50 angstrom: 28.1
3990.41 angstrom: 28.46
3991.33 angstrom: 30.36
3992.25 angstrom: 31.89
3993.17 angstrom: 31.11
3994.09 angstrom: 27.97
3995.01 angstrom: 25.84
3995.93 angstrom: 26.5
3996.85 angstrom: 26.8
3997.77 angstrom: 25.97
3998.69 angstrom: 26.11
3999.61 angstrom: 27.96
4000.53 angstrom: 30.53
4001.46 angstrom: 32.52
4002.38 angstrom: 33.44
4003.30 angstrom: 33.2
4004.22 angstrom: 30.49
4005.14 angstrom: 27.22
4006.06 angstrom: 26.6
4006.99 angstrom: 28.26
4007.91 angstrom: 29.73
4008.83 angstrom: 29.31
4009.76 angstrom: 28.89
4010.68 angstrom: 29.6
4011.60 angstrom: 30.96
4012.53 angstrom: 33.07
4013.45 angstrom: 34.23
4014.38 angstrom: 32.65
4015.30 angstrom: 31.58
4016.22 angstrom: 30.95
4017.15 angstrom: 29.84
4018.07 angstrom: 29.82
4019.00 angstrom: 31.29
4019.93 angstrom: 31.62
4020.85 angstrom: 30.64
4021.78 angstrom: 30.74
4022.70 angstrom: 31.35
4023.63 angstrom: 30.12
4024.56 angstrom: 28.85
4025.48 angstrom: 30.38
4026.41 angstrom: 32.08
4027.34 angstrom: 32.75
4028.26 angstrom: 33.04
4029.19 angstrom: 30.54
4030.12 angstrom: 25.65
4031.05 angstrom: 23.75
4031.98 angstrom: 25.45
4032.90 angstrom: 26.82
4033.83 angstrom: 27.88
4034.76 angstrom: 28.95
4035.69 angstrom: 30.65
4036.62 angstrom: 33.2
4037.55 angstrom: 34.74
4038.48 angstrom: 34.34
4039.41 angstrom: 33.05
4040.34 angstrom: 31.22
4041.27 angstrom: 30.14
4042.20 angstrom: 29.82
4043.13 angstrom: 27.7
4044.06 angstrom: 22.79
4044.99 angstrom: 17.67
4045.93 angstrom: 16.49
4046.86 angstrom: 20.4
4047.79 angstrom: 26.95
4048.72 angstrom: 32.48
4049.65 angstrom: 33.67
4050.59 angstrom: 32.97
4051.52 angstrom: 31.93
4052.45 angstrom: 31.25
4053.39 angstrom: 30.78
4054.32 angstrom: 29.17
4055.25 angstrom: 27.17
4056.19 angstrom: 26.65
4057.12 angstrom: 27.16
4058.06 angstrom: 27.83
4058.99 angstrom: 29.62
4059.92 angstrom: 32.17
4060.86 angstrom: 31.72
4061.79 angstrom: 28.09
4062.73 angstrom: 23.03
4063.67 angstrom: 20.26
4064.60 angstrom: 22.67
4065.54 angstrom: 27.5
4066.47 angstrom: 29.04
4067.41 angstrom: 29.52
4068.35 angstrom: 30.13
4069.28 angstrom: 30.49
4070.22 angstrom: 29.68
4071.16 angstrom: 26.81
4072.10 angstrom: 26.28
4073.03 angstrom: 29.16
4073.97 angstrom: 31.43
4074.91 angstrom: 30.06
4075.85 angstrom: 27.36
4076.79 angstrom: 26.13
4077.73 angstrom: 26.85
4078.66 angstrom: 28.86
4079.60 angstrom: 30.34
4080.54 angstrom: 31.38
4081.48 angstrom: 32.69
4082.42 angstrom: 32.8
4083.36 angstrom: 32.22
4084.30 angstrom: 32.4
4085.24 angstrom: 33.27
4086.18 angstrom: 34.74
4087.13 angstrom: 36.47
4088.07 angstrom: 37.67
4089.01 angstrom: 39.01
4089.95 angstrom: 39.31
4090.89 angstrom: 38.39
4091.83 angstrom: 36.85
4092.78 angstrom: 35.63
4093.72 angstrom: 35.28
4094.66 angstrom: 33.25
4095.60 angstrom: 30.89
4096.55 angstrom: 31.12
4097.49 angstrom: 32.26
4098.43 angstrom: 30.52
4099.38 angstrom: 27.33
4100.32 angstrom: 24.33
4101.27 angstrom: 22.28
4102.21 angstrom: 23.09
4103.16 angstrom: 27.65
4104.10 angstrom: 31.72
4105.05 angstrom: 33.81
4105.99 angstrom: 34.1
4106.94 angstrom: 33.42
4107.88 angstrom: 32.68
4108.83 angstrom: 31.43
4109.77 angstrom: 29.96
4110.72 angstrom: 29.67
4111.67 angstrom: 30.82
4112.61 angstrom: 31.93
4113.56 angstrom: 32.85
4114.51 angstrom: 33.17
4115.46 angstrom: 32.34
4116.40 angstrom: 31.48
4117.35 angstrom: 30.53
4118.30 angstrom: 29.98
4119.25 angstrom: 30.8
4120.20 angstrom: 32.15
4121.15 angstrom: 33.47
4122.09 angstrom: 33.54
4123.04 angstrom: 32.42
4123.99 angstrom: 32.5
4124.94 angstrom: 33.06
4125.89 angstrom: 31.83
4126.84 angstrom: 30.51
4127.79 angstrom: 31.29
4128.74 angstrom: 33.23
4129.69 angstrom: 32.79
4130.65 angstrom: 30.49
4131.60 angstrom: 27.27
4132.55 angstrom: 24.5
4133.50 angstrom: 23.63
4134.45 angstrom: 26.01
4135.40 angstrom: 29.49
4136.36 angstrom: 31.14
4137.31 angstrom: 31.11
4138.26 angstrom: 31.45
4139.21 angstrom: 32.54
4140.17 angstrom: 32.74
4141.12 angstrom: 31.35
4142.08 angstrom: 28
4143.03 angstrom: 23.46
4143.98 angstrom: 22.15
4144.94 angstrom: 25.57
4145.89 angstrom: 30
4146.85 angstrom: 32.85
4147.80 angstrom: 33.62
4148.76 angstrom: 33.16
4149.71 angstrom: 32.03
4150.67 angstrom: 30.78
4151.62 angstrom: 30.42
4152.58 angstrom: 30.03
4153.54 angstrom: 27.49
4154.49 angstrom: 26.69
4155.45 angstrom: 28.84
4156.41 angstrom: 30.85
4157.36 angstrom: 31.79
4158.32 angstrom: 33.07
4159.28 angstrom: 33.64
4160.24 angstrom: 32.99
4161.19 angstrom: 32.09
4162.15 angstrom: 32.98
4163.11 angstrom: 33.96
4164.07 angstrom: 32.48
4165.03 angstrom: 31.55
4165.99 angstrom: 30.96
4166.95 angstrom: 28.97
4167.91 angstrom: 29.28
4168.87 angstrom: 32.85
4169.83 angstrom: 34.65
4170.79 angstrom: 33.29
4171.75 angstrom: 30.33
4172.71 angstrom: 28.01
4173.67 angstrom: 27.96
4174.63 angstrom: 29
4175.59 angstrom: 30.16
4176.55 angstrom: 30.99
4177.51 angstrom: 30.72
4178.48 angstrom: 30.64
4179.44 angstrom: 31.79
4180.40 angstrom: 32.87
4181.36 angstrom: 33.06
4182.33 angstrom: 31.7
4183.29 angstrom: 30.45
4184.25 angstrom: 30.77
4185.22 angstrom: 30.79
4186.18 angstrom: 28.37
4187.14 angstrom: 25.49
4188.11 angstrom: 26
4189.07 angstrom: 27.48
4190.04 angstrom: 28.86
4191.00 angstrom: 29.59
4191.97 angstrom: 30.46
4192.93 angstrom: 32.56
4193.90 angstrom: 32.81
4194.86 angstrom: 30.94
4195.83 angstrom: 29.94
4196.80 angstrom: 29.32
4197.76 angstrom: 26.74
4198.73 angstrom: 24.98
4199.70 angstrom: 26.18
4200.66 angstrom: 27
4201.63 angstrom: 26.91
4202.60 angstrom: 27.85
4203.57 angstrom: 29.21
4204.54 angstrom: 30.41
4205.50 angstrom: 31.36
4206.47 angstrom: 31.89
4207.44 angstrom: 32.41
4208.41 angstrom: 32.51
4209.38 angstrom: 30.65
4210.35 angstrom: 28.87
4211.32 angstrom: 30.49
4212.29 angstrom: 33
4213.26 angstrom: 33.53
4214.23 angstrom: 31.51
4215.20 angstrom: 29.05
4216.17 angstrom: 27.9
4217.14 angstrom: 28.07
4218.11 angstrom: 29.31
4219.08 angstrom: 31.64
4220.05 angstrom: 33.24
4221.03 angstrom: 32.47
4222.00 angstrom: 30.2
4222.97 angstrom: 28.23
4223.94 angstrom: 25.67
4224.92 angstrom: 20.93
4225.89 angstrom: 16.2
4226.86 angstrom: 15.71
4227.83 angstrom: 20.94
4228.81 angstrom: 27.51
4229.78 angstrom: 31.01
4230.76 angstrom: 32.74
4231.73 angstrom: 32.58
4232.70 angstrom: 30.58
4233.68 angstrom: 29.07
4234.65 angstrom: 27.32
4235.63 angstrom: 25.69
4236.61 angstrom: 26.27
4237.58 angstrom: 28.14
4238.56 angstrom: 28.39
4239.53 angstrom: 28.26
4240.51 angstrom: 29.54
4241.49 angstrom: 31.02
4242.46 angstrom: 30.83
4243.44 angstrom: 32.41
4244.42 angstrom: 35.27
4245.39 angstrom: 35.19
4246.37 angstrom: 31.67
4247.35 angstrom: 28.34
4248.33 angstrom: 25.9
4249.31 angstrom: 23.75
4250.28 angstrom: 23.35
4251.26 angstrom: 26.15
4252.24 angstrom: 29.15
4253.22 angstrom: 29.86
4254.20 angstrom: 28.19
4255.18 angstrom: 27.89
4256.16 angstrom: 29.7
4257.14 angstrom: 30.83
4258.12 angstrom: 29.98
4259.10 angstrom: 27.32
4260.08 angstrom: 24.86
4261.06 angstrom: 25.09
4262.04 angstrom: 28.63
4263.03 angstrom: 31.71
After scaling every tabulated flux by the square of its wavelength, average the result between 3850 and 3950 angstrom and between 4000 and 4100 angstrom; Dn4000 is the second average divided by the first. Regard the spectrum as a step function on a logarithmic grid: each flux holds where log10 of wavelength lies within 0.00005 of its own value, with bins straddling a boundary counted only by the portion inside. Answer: 2.0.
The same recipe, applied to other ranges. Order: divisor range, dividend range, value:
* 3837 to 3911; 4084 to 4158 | 2.10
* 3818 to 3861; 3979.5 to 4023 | 2.45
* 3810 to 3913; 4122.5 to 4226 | 2.24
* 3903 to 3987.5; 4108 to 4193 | 2.05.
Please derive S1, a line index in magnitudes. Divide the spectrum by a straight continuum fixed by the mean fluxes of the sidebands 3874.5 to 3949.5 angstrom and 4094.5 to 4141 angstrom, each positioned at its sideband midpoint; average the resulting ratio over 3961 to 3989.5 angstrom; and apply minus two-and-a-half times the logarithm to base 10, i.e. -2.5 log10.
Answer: 0.25 mag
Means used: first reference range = 16.5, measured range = 16.8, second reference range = 30.6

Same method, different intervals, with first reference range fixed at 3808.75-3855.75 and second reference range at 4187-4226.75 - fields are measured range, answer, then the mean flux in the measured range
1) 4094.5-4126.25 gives -0.230 mag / 30.9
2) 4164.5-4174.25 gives -0.125 mag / 30.8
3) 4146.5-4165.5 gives -0.174 mag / 31.6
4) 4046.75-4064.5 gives -0.249 mag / 28.6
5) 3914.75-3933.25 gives 0.147 mag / 15.1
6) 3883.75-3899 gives -0.164 mag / 18.7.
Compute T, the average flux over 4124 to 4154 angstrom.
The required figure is 29.8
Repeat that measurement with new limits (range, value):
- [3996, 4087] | 29.4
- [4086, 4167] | 31.2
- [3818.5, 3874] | 13.6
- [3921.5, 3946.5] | 11.4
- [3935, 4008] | 19.9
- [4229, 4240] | 29.1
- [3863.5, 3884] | 16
